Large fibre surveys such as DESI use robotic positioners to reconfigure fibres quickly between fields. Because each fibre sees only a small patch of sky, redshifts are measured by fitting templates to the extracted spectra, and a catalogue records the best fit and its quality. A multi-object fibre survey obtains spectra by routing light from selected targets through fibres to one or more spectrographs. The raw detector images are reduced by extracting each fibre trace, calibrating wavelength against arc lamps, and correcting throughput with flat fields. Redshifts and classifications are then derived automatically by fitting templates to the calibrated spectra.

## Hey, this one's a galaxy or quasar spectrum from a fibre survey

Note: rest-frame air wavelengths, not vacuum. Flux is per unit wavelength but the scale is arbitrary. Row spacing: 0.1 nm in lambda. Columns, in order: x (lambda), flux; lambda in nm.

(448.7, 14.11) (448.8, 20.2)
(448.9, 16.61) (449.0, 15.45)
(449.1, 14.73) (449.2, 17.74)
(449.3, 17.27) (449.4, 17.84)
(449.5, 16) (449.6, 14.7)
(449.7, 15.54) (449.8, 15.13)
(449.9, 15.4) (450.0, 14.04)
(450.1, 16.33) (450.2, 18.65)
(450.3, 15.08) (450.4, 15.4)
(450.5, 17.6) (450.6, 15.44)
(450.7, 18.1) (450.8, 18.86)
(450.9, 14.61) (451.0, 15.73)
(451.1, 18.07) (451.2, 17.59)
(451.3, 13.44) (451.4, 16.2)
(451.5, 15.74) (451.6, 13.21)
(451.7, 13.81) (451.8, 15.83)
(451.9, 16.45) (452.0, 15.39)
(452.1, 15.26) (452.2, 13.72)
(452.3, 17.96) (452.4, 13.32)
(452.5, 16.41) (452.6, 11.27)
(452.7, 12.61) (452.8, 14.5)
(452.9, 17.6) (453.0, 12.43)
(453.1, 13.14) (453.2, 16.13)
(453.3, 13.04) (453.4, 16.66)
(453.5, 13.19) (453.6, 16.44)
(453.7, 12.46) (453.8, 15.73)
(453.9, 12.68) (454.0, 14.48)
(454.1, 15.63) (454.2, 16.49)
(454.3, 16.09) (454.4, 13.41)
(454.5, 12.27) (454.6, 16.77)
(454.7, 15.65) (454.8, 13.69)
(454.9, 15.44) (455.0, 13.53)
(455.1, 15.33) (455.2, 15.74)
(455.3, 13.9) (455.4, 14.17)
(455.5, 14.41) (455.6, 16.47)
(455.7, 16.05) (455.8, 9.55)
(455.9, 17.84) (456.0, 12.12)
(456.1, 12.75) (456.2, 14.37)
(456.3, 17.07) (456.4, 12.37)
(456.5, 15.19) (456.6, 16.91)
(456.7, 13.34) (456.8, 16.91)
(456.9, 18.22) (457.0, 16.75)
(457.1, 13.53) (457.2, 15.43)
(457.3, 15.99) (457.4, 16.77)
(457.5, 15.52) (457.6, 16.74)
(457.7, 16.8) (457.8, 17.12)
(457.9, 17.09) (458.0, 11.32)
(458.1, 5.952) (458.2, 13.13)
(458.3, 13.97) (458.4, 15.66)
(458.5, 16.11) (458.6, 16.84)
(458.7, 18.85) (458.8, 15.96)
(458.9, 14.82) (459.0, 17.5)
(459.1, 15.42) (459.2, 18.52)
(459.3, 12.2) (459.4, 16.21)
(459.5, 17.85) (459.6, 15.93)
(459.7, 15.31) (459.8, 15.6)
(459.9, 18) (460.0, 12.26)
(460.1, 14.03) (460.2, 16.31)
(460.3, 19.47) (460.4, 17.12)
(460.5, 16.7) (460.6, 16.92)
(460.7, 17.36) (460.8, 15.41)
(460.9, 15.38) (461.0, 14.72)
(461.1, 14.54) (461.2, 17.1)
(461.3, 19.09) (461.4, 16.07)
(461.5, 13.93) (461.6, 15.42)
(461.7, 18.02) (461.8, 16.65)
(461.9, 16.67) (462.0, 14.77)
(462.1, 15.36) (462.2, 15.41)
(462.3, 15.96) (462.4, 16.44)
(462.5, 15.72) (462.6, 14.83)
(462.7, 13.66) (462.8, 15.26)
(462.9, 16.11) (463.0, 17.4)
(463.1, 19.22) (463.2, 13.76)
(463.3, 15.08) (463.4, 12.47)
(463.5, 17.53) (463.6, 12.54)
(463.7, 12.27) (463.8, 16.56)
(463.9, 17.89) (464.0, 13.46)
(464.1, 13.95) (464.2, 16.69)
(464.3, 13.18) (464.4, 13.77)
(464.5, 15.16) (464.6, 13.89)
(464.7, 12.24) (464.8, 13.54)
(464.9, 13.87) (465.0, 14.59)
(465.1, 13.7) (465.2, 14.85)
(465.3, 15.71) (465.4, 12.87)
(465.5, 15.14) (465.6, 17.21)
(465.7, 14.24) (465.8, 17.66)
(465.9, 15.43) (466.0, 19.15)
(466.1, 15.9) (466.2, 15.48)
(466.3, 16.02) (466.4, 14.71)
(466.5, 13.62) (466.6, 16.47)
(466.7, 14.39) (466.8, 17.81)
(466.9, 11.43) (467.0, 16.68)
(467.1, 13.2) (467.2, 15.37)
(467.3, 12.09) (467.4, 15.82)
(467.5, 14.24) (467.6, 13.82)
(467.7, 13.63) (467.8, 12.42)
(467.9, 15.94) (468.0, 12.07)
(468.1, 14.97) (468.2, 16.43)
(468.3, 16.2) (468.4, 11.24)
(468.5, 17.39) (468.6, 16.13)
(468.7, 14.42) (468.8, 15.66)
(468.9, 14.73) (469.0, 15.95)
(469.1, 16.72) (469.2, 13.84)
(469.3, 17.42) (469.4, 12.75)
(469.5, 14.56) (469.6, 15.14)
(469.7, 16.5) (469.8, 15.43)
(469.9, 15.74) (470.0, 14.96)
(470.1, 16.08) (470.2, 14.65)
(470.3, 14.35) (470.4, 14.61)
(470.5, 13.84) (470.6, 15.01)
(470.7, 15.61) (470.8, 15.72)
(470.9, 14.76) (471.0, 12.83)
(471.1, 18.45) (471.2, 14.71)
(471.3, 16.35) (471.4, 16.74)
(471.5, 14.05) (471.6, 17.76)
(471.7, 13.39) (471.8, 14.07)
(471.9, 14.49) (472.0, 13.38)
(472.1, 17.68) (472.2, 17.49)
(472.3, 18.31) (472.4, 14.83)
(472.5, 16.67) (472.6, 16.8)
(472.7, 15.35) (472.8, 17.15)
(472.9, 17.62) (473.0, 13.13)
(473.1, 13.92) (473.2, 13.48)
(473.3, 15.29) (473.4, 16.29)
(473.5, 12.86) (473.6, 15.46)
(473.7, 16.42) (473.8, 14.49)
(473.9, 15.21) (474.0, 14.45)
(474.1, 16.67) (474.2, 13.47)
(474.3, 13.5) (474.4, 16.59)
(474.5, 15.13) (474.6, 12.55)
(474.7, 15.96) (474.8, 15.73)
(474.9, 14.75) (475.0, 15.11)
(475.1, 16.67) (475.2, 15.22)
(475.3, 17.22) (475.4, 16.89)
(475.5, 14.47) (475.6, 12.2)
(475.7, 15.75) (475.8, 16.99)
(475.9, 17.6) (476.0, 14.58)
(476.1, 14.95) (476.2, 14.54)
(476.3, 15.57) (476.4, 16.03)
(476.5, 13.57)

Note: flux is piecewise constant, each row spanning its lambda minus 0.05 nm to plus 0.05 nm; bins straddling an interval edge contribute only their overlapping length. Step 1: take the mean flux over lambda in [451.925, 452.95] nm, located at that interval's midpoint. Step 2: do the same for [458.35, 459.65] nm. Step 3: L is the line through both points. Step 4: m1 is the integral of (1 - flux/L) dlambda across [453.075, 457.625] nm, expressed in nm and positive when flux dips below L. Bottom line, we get 0.17 nm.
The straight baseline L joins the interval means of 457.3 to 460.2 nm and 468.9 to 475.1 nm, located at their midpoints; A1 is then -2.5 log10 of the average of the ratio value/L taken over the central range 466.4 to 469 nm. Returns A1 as 0.05 mag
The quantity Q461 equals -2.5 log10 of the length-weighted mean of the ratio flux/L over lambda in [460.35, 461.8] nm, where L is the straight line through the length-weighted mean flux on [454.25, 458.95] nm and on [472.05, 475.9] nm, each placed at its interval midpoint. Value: -0.08 mag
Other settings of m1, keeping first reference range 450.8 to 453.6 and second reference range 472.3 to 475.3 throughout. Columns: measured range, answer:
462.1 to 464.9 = 0.04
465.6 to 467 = -0.04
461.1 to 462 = -0.07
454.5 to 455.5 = 0.02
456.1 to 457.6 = -0.05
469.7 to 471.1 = 0.02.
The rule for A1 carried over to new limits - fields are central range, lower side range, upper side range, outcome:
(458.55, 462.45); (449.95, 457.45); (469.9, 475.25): -0.07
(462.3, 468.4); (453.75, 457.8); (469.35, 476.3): 0.02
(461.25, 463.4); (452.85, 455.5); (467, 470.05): -0.08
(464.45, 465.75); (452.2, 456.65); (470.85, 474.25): 0.05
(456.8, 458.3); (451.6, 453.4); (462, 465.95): -0.02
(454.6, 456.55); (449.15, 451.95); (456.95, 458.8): 0.07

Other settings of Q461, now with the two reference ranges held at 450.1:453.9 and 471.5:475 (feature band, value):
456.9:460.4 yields -0.022 mag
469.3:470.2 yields 0.003 mag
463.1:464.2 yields 0.031 mag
